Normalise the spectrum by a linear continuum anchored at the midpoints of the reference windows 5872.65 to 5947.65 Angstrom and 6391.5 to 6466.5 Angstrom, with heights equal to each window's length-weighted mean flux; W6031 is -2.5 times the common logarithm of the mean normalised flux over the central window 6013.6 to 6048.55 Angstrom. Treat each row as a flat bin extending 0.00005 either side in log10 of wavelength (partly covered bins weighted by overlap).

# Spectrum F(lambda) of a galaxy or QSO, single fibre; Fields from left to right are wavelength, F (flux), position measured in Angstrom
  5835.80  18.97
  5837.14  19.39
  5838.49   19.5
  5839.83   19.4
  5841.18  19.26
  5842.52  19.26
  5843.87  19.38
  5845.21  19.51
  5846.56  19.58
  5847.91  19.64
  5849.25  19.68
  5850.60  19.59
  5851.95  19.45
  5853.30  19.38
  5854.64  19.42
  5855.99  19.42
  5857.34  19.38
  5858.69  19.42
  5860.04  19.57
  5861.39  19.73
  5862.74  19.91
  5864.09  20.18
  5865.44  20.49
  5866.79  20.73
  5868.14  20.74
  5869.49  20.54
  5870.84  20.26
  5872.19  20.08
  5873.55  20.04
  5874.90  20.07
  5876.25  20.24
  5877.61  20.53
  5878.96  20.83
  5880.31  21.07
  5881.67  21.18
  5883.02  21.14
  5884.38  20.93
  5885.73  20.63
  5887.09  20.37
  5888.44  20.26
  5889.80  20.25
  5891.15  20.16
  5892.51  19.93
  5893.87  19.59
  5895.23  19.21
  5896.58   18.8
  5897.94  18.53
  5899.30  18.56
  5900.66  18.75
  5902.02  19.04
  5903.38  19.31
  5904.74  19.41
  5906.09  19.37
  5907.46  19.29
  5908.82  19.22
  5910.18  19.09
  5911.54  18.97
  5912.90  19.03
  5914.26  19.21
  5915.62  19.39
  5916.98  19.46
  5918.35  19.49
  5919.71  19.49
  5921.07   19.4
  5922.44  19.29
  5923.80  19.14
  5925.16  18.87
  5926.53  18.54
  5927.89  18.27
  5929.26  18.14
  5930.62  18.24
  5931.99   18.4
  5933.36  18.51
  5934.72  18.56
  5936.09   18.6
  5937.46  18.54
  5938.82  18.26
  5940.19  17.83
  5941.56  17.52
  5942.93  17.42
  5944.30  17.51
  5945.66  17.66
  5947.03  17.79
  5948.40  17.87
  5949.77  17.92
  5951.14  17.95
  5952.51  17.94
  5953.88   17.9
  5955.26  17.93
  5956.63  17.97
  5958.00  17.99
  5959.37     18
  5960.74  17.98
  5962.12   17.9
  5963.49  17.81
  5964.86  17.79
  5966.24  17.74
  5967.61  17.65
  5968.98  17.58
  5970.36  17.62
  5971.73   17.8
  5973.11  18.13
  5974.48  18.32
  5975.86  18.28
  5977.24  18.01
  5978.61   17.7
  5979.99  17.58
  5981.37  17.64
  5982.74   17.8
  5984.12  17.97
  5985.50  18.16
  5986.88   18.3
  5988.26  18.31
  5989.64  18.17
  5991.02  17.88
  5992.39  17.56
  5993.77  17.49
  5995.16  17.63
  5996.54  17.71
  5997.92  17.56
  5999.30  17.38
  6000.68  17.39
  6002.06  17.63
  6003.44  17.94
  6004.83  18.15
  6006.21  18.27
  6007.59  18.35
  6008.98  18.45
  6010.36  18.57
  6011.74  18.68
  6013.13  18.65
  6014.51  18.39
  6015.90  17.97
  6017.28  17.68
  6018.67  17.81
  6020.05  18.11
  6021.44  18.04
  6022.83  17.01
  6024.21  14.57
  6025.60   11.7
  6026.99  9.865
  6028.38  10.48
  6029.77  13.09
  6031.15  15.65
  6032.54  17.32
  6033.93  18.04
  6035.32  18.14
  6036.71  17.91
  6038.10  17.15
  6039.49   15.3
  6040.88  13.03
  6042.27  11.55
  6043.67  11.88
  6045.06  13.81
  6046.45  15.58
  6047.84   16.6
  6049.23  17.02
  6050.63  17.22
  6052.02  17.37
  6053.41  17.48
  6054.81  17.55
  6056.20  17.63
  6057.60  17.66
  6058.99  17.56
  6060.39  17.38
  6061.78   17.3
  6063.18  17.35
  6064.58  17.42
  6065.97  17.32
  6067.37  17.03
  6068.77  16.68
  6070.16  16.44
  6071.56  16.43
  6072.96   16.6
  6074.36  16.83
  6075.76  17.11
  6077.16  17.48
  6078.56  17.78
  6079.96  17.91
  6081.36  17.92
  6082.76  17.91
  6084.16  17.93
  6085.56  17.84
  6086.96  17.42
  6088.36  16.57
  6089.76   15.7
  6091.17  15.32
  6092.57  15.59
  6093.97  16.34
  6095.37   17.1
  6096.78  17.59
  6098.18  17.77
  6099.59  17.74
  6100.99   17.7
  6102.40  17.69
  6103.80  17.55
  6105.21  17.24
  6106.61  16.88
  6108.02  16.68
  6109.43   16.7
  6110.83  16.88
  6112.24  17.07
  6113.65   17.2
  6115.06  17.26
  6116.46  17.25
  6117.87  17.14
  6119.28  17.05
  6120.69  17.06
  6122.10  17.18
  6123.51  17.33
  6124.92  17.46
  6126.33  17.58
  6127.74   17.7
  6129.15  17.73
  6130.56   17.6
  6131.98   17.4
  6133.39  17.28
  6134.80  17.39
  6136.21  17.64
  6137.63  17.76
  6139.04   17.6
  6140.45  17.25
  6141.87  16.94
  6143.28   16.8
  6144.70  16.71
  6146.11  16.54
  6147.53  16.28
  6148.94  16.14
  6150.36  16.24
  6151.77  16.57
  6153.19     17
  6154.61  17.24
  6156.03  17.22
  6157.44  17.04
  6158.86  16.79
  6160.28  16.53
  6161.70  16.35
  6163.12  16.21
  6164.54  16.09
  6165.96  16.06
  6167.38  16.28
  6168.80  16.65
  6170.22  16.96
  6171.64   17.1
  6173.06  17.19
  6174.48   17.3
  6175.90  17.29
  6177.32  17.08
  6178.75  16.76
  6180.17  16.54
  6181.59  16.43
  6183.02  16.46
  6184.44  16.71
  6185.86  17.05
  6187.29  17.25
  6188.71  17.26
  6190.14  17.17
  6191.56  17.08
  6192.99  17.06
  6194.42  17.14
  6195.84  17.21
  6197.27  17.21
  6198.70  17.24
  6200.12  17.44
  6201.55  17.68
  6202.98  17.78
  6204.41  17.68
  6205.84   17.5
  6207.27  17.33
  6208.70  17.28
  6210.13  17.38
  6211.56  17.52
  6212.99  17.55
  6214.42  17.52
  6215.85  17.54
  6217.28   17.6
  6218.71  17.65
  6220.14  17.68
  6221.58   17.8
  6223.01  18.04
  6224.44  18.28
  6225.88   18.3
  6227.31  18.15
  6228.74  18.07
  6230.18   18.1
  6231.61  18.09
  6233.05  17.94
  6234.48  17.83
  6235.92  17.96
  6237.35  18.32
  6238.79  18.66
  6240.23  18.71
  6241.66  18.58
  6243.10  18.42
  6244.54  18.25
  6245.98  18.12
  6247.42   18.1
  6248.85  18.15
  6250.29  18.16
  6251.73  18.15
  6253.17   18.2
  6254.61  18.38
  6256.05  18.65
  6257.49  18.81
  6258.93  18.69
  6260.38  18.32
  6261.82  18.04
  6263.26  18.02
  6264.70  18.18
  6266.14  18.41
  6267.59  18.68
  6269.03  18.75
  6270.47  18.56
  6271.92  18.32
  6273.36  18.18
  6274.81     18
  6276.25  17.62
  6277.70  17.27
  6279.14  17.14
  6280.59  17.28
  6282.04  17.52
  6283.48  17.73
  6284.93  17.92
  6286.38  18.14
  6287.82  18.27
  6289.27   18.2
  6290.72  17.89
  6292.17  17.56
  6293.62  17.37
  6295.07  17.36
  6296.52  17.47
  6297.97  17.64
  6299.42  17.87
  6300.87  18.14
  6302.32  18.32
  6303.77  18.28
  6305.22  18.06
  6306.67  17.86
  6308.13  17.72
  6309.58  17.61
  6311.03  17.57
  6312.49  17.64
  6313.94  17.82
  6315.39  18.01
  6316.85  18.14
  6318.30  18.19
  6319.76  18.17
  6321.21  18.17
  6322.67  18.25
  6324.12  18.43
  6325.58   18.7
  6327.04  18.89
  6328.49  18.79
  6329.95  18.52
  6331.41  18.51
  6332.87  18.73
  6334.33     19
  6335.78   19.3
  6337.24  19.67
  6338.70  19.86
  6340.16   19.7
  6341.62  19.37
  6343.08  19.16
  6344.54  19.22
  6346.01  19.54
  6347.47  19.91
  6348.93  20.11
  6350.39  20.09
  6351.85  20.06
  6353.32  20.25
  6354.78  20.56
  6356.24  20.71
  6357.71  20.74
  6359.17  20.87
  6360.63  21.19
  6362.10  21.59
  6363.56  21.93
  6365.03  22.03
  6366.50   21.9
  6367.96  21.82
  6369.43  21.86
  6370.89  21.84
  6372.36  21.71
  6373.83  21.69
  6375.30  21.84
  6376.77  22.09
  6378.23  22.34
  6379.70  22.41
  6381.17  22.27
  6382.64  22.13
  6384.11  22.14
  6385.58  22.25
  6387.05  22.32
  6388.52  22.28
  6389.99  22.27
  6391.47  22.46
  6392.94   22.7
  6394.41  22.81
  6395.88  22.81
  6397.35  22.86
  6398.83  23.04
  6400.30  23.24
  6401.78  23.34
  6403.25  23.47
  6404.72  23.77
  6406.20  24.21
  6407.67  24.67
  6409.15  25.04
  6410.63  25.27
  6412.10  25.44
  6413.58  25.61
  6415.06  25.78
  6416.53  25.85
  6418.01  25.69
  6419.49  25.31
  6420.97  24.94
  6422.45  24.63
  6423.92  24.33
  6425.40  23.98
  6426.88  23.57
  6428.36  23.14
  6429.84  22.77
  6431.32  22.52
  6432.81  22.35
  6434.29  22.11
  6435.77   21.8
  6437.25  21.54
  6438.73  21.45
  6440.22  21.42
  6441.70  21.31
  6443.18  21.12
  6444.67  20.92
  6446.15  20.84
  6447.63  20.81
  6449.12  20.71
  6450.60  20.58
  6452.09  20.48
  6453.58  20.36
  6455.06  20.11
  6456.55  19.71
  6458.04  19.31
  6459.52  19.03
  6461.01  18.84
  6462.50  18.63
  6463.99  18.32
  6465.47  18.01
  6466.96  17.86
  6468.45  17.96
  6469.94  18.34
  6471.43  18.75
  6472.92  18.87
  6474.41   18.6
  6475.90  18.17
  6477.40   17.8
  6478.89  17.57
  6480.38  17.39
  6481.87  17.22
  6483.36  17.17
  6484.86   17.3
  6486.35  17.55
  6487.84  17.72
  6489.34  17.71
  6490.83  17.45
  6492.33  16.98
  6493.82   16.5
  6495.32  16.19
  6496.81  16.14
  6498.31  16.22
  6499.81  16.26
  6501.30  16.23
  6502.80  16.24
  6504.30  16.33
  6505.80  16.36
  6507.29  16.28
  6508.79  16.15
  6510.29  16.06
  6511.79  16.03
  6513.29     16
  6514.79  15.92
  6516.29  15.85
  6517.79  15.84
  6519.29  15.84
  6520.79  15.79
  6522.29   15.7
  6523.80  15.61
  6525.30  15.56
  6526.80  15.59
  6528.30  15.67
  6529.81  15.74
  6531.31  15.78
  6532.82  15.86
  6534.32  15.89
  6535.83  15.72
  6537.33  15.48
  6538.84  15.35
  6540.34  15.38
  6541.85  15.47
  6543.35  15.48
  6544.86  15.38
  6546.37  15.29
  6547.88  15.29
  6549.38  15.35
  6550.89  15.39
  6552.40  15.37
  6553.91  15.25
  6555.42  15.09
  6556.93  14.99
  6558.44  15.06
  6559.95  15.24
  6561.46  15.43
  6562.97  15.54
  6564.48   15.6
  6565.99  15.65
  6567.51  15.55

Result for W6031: 0.28 mag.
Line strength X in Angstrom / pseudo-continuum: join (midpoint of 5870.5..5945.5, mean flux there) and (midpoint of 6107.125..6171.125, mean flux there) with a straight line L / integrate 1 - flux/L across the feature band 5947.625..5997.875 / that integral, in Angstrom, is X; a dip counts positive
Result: 2.0 Angstrom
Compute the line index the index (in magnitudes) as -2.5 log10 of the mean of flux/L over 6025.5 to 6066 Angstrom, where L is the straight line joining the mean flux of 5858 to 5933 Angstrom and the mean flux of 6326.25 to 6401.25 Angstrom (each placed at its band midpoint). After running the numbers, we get 0.26 mag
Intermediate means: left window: 19.6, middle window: 15.8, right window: 21.1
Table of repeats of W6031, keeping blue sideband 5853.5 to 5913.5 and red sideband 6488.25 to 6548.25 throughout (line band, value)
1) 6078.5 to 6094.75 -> 0.10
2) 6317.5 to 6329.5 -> -0.08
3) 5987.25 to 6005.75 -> 0.08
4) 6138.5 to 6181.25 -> 0.09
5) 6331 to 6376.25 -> -0.20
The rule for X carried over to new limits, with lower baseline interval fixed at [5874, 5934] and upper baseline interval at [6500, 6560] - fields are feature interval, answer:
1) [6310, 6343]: -3.30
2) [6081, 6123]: 2.72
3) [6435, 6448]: -4.04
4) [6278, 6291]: -0.45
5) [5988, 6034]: 4.61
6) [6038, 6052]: 2.78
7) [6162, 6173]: 0.84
